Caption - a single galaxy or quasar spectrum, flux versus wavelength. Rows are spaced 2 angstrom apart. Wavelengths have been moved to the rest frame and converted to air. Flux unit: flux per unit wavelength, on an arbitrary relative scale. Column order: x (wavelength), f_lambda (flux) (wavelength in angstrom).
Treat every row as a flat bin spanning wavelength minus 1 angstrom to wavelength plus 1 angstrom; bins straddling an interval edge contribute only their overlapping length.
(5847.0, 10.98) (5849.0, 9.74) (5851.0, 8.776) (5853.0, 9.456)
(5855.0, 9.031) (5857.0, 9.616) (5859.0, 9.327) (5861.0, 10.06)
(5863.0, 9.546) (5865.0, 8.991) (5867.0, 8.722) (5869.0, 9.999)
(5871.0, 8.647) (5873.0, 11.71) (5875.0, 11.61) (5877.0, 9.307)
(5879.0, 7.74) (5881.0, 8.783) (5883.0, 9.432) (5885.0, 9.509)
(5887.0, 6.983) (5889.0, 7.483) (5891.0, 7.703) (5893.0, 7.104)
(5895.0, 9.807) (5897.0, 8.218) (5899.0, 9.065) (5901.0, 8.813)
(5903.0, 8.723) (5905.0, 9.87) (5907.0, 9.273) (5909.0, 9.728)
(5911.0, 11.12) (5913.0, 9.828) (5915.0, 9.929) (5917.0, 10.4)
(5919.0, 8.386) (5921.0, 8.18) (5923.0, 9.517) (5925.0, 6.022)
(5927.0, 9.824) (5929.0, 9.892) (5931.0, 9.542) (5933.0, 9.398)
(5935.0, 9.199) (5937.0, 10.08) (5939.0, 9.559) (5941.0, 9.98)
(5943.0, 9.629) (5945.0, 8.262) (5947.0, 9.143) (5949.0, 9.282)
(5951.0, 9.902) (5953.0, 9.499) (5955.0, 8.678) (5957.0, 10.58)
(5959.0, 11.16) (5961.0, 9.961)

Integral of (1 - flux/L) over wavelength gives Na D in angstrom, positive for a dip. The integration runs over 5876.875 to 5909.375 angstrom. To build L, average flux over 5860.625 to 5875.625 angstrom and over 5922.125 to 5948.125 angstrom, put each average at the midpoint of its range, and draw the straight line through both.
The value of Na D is 3.3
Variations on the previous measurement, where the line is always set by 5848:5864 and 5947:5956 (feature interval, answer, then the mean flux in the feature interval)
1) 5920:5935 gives 0.67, 8.93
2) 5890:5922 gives 0.83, 9.13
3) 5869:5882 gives -0.33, 9.66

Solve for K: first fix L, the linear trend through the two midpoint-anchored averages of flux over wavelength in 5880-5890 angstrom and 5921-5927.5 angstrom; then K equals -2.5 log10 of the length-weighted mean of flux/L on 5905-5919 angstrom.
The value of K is -0.187 mag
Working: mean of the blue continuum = 8.44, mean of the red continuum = 8.31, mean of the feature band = 9.92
